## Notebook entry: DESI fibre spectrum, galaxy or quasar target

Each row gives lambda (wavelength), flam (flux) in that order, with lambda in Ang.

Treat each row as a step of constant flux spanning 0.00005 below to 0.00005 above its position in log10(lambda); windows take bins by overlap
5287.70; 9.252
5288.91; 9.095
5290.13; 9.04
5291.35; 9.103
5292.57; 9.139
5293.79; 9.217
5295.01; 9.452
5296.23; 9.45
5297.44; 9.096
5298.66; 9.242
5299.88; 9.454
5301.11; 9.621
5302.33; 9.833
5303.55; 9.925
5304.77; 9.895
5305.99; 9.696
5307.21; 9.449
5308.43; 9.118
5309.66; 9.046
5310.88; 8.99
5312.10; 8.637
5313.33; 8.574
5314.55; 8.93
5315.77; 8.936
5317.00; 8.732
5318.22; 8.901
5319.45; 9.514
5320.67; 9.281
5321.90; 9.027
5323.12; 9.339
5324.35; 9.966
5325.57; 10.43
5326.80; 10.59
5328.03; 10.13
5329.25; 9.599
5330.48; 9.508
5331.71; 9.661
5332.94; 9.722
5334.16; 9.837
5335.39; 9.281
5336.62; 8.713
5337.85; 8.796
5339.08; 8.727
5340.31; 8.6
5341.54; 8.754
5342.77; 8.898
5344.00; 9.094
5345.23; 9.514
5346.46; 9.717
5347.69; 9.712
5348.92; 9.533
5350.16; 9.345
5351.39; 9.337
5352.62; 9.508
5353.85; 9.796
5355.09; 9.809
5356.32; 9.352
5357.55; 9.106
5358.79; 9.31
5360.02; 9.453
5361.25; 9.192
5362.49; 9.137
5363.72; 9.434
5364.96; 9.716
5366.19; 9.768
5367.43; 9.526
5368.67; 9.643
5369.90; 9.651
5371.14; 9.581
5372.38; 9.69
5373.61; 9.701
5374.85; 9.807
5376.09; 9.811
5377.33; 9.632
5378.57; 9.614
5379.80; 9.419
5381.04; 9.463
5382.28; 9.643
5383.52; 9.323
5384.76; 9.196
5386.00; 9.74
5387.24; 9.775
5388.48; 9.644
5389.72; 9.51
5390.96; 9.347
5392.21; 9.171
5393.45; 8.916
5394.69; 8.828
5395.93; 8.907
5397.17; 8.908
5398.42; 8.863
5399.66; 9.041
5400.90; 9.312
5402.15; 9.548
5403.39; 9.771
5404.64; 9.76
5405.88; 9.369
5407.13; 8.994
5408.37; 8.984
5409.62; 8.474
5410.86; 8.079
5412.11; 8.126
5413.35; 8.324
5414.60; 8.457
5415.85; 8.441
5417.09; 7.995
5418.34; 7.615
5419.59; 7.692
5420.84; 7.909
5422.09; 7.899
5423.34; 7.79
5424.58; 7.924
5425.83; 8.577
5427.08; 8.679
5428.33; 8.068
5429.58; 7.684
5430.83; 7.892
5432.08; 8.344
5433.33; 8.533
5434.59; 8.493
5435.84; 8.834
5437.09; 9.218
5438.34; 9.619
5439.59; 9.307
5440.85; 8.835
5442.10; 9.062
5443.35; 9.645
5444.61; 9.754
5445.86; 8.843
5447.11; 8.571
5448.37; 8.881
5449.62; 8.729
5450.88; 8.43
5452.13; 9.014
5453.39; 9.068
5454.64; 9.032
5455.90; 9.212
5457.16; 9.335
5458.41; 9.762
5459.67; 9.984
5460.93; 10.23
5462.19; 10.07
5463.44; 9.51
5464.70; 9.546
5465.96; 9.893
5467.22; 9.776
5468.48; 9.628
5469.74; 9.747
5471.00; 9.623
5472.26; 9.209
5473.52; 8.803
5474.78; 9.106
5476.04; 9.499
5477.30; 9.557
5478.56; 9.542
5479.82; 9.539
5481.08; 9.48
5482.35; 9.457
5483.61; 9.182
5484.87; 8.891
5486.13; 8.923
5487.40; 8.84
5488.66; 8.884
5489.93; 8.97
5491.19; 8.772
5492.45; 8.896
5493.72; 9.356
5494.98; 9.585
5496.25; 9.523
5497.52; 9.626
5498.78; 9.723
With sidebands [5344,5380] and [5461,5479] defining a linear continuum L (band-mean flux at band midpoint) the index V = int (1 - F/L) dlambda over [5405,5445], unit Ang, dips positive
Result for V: 4.3 Ang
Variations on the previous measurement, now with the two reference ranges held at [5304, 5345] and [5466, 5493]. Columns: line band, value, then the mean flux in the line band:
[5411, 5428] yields 2.1 Ang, 8.11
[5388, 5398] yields 0.2 Ang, 9.14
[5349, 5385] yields -0.9 Ang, 9.52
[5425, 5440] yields 1.1 Ang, 8.58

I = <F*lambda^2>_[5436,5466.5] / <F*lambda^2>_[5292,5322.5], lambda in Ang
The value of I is 1.1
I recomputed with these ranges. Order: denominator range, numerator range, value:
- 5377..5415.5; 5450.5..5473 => 1.06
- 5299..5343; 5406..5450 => 0.95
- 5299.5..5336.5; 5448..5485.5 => 1.05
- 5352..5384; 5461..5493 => 1.02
